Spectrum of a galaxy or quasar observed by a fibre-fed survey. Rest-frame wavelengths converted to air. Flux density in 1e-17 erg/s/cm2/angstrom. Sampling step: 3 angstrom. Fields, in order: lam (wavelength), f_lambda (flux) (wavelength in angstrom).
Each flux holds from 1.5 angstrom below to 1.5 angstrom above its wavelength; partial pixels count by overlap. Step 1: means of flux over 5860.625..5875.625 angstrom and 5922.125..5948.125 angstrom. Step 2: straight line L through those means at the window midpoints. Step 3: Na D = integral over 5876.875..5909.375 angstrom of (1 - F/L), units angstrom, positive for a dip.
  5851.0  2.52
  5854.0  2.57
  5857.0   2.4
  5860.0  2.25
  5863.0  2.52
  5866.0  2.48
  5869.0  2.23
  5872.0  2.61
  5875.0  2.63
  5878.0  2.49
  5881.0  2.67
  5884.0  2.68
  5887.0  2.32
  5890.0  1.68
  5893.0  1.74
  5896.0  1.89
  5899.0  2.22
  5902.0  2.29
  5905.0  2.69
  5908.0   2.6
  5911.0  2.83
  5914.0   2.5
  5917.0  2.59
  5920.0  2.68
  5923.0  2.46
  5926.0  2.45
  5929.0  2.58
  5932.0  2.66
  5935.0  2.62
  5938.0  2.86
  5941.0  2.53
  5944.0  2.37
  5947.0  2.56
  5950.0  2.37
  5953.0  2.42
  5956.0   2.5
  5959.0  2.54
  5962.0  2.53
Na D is 2.8 angstrom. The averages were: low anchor 2.47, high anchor 2.57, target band 2.29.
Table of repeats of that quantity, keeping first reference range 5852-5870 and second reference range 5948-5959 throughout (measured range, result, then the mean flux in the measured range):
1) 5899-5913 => -0.7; 2.56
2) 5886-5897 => 2.4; 1.89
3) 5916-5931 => -0.7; 2.55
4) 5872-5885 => -1.0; 2.61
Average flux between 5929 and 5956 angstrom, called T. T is 2.55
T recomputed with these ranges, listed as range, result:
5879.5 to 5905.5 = 2.23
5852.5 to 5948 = 2.46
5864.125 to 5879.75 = 2.49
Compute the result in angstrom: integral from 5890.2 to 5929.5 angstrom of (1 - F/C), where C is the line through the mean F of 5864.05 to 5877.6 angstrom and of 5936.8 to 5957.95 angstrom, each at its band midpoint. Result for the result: 1.64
